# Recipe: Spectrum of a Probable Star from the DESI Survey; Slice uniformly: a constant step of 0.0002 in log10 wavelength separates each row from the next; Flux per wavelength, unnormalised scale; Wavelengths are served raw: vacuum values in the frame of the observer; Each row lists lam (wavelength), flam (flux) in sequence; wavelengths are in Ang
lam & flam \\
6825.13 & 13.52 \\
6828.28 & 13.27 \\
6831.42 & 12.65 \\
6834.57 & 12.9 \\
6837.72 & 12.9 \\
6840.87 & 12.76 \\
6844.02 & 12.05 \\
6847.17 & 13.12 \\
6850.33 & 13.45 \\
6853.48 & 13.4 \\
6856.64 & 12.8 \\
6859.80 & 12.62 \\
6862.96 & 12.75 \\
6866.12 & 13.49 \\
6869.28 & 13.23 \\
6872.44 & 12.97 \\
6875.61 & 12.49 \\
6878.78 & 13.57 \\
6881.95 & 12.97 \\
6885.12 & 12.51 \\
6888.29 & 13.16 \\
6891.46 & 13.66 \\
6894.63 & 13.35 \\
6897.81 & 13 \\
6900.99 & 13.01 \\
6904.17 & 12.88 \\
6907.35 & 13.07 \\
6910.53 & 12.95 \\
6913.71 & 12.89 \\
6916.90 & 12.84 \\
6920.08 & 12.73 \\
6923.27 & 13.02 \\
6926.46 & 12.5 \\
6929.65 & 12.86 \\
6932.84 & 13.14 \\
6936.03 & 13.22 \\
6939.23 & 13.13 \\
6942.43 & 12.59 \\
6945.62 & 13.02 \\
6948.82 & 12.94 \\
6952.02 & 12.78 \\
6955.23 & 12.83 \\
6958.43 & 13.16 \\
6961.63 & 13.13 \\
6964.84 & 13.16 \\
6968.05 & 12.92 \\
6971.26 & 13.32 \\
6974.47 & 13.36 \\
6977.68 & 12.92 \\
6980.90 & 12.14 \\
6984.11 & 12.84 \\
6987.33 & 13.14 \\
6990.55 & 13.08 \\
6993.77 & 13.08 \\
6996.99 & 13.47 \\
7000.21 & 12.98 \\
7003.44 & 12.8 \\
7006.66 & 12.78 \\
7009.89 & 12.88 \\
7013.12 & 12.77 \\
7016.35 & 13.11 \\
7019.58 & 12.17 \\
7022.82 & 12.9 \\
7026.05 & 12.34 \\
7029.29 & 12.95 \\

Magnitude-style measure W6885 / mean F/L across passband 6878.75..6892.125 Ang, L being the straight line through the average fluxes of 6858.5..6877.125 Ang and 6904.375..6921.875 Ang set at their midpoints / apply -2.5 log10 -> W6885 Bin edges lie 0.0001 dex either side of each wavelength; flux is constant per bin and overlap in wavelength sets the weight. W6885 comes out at -0.01 mag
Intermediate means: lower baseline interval 12.9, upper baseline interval 12.9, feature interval 13.1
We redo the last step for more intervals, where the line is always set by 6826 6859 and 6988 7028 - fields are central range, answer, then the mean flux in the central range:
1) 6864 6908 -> -0.01 mag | 13.1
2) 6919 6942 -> 0.00 mag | 12.9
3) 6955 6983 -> -0.01 mag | 13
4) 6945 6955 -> 0.00 mag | 12.9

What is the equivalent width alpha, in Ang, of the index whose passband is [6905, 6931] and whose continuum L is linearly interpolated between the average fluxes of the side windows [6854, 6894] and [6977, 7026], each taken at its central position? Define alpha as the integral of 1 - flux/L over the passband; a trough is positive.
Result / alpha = 0.2 Ang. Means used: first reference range 13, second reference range 12.9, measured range 12.9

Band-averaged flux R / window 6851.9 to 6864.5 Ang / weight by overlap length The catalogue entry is 12.9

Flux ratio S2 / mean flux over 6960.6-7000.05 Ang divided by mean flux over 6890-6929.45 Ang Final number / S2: 1.0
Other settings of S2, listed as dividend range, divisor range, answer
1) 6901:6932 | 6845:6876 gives 0.99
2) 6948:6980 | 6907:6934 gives 1.01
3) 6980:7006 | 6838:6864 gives 1.01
